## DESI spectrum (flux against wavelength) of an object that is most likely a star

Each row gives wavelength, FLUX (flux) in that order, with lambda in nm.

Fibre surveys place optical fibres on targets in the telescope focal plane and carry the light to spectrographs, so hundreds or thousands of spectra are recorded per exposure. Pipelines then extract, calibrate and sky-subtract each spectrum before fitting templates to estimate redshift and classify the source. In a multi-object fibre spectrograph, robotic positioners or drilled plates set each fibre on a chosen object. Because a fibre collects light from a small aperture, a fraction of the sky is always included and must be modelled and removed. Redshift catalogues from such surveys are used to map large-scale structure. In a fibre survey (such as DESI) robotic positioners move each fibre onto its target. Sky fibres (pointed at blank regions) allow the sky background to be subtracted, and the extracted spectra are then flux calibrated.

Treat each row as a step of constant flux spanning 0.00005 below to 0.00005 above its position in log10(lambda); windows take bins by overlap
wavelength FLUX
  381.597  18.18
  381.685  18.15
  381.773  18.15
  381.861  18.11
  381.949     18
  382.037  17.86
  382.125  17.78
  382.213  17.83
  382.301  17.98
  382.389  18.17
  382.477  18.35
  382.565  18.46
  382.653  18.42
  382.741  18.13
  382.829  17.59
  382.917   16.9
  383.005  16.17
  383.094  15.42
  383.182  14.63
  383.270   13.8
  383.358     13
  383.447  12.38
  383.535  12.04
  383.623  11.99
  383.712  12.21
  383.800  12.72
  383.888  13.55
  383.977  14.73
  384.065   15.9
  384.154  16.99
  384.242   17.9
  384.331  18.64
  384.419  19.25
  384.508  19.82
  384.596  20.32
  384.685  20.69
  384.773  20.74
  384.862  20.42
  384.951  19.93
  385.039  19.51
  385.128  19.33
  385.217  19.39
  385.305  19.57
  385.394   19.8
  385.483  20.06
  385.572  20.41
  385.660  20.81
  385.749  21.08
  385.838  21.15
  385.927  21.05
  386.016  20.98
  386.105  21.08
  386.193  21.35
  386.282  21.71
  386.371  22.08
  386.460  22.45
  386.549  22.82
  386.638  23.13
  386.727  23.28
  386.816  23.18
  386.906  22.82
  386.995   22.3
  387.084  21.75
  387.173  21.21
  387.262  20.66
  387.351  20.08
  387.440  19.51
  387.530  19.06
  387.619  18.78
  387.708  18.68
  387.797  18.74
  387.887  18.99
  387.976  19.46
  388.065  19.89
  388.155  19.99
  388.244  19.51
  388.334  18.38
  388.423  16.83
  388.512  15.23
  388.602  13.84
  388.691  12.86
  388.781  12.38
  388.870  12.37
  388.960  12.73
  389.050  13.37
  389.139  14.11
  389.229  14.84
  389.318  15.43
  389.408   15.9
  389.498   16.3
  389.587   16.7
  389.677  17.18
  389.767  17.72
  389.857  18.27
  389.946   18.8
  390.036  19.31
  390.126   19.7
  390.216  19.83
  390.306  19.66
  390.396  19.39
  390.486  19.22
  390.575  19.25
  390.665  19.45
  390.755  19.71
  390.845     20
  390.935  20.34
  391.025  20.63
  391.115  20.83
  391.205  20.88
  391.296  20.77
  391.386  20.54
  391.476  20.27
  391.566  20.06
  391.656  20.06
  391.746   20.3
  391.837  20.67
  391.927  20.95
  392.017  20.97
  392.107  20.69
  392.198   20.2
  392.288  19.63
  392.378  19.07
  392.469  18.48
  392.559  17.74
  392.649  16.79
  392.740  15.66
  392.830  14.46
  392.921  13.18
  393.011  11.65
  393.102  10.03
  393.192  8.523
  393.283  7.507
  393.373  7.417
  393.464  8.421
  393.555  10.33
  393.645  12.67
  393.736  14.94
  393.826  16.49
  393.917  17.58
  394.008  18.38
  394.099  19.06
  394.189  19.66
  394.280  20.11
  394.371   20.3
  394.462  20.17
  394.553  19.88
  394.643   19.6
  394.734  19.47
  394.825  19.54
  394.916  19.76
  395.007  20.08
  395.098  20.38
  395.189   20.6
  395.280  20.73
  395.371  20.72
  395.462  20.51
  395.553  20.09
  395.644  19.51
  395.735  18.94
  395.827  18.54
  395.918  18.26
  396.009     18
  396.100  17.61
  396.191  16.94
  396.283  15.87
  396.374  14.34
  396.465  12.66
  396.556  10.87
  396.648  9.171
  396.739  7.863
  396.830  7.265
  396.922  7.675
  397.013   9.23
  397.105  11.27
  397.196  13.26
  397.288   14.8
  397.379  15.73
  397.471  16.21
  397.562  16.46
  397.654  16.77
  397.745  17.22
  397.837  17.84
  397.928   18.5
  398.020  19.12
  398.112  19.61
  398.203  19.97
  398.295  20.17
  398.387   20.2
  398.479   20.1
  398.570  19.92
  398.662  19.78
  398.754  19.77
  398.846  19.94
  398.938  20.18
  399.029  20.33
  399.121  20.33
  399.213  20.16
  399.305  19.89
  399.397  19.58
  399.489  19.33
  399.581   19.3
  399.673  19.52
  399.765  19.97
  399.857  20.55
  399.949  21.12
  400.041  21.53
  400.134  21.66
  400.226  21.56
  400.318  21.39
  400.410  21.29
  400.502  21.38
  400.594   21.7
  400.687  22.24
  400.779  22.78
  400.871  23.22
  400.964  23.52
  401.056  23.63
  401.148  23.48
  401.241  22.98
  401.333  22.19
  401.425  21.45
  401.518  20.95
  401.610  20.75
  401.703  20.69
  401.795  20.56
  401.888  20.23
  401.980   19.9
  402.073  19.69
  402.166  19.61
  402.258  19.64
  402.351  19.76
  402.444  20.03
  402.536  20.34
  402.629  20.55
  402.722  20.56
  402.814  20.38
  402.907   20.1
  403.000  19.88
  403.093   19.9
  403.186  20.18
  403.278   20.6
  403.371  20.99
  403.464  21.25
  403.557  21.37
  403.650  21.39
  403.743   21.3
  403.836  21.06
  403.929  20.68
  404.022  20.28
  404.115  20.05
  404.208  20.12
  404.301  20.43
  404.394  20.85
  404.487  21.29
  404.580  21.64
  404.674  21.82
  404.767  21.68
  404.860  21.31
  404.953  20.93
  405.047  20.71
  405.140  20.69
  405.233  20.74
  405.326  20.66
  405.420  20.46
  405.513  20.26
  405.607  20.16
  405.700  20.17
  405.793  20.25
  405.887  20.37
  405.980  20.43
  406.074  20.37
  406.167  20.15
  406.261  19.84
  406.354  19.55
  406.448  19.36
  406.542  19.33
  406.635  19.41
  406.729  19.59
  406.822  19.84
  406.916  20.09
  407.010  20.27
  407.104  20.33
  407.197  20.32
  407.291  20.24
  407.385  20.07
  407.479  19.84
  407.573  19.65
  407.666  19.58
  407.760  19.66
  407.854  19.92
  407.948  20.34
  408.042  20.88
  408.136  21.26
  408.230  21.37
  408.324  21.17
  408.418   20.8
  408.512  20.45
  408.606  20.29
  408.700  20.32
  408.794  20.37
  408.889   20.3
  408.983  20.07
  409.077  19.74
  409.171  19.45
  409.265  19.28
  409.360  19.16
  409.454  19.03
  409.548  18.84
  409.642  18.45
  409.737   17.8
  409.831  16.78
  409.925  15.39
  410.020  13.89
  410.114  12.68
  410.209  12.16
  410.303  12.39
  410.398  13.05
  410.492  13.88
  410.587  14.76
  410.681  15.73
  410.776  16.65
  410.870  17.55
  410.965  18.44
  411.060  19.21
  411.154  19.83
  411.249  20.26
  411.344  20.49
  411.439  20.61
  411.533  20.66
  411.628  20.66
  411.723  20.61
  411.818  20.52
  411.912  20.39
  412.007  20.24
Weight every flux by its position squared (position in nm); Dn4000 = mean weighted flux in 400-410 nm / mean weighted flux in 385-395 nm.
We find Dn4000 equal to 1.20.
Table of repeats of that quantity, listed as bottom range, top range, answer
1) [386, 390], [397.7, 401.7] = 1.18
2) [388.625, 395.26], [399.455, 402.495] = 1.27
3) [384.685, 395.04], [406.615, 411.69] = 1.12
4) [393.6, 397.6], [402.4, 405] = 1.30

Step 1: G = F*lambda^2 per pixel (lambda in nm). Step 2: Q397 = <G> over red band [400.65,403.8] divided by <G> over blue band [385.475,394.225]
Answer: 1.2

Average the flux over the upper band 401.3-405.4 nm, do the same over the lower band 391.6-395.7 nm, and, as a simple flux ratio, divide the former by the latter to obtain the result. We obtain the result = 1.19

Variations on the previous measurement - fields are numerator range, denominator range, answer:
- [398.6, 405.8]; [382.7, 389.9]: 1.15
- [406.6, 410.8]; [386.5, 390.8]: 1.01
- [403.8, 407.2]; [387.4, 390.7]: 1.18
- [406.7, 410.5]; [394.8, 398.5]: 1.13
